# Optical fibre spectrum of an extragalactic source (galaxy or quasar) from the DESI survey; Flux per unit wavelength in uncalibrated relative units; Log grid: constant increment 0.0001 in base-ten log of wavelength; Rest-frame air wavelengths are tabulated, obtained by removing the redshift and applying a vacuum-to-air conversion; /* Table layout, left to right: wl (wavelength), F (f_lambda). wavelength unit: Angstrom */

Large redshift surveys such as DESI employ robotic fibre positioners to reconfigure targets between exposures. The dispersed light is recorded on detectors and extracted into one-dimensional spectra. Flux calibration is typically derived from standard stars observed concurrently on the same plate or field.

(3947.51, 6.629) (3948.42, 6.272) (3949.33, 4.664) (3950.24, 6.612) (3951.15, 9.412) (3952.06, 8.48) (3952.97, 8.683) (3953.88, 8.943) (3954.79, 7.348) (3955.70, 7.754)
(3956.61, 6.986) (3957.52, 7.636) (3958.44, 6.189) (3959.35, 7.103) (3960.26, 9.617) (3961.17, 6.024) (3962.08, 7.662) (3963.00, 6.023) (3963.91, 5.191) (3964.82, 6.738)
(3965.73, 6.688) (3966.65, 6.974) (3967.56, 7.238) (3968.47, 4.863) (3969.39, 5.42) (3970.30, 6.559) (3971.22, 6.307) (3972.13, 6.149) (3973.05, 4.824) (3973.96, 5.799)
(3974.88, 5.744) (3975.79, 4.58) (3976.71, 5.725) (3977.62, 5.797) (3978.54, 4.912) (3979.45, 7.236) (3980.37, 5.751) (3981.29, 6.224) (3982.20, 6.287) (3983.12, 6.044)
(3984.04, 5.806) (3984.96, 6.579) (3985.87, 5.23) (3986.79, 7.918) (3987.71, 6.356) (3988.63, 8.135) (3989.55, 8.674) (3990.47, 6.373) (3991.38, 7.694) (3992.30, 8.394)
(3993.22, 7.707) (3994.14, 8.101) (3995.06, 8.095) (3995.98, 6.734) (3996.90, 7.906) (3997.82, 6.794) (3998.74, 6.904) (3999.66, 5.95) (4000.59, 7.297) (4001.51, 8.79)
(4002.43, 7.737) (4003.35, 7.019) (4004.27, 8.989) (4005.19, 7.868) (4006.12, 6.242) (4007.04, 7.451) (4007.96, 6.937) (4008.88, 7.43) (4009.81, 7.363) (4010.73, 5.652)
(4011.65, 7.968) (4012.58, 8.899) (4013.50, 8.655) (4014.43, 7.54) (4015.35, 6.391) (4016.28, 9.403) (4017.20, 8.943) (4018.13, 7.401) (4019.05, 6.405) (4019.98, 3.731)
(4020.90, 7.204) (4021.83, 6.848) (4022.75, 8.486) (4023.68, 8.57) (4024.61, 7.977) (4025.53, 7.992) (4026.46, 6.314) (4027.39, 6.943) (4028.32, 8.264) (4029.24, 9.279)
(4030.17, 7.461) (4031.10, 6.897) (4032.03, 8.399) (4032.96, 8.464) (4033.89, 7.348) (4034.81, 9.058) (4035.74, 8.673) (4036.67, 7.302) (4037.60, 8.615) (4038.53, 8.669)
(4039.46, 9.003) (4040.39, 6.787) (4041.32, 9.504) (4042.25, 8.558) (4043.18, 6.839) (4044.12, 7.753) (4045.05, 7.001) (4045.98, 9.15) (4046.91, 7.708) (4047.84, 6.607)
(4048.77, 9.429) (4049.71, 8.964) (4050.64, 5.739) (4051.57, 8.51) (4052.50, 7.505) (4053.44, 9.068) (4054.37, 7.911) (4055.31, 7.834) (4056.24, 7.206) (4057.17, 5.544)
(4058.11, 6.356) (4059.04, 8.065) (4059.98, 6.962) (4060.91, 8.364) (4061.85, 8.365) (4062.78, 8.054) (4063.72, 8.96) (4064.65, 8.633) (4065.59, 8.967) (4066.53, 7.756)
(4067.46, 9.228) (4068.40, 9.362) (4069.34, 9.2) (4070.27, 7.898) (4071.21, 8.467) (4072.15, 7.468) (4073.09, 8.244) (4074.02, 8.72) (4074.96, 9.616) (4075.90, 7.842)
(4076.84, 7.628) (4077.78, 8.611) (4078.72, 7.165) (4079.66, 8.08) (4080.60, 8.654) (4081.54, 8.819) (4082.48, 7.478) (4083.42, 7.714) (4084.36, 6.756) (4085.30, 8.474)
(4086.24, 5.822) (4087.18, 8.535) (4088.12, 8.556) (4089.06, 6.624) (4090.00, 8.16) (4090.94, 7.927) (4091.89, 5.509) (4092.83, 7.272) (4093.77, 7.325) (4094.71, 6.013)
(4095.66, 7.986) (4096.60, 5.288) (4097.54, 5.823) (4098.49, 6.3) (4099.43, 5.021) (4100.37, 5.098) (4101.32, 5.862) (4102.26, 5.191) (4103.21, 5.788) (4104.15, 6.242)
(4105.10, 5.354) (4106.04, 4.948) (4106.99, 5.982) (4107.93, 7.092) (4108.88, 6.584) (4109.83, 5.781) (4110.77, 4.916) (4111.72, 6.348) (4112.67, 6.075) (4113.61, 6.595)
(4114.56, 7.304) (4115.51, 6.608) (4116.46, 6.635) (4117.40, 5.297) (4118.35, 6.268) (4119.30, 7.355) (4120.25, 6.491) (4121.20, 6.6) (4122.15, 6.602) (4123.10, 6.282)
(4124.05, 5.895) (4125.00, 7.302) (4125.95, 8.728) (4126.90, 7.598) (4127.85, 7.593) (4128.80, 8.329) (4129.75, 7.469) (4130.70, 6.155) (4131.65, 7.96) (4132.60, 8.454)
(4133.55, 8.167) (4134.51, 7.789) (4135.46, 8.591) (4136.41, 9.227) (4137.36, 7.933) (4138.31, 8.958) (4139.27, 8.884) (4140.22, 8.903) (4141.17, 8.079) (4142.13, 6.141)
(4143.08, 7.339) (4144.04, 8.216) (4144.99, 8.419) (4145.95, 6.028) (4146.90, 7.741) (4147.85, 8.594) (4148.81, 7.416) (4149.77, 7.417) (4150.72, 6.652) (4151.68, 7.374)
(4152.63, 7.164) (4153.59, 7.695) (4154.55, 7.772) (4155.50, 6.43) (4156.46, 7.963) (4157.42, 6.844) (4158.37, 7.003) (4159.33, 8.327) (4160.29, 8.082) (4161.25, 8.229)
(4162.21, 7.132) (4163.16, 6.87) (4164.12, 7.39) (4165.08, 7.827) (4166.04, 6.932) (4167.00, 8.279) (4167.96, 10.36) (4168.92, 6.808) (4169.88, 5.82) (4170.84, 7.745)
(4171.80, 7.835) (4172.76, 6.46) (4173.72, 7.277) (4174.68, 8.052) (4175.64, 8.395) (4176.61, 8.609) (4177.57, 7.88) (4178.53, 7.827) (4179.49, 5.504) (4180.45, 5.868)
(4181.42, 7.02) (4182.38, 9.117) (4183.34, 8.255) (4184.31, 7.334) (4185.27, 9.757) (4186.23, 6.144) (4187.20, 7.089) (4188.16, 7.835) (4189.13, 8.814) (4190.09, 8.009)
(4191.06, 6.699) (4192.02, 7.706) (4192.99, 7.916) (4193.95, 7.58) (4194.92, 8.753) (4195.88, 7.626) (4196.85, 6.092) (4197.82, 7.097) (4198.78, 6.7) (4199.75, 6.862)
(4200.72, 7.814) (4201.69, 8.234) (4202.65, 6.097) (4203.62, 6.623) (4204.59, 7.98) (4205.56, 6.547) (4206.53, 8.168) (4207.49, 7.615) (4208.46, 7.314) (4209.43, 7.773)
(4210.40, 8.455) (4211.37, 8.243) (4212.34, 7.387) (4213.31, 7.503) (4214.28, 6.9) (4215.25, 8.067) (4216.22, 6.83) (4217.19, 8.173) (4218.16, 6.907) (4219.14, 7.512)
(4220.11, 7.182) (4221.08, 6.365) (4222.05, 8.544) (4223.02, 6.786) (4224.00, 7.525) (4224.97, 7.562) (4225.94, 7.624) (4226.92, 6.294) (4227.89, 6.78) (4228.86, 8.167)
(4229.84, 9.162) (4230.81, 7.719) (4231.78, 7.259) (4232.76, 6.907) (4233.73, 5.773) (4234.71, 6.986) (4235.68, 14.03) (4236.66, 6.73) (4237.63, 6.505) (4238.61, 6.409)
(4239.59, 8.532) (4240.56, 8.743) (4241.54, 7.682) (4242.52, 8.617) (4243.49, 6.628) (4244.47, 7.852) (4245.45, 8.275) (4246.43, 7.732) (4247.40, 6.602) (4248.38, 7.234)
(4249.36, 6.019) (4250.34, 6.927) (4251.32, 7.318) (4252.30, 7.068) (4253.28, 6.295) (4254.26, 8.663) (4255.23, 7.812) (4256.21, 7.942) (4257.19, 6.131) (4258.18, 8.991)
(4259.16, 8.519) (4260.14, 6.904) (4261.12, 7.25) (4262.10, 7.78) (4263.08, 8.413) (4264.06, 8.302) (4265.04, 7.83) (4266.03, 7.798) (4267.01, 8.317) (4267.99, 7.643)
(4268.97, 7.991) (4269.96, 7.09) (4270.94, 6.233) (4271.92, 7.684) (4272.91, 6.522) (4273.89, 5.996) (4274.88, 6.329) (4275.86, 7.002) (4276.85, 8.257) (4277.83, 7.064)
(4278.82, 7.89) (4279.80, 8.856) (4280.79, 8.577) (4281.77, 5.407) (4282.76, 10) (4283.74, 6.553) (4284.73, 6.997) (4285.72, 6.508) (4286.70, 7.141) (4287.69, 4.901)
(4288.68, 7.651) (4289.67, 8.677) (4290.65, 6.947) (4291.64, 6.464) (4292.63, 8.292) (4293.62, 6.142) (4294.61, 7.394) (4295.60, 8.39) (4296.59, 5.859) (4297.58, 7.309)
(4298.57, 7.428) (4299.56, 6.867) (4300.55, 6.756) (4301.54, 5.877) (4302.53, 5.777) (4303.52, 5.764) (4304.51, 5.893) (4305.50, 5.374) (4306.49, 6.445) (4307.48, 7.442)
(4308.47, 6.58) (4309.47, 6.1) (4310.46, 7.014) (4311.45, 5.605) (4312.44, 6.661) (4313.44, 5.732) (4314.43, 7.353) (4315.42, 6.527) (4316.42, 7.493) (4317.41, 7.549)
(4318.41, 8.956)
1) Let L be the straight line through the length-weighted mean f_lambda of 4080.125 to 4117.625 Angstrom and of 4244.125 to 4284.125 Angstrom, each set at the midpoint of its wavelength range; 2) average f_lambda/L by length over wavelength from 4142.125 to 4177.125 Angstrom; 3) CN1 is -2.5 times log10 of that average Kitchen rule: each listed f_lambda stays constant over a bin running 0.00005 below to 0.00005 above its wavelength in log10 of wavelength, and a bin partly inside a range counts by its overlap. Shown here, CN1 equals -0.09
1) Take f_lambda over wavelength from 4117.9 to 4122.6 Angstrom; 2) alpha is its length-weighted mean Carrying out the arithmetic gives 6.66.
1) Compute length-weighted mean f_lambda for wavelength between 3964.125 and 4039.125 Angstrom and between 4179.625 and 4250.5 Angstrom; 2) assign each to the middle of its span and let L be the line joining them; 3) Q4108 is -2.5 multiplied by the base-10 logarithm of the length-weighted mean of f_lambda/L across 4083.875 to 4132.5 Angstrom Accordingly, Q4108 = 0.108 mag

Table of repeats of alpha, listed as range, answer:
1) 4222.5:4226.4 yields 7.38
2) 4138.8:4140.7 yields 8.92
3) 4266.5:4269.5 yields 7.98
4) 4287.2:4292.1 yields 6.93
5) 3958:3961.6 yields 7.26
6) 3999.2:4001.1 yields 6.66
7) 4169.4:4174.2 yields 7.03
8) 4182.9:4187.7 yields 7.71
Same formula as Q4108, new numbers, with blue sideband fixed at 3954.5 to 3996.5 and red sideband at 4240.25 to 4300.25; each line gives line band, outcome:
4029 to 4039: -0.20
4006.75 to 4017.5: -0.15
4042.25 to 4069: -0.16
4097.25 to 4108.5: 0.21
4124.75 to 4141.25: -0.16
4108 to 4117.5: 0.11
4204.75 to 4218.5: -0.05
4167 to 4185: -0.07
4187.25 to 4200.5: -0.05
